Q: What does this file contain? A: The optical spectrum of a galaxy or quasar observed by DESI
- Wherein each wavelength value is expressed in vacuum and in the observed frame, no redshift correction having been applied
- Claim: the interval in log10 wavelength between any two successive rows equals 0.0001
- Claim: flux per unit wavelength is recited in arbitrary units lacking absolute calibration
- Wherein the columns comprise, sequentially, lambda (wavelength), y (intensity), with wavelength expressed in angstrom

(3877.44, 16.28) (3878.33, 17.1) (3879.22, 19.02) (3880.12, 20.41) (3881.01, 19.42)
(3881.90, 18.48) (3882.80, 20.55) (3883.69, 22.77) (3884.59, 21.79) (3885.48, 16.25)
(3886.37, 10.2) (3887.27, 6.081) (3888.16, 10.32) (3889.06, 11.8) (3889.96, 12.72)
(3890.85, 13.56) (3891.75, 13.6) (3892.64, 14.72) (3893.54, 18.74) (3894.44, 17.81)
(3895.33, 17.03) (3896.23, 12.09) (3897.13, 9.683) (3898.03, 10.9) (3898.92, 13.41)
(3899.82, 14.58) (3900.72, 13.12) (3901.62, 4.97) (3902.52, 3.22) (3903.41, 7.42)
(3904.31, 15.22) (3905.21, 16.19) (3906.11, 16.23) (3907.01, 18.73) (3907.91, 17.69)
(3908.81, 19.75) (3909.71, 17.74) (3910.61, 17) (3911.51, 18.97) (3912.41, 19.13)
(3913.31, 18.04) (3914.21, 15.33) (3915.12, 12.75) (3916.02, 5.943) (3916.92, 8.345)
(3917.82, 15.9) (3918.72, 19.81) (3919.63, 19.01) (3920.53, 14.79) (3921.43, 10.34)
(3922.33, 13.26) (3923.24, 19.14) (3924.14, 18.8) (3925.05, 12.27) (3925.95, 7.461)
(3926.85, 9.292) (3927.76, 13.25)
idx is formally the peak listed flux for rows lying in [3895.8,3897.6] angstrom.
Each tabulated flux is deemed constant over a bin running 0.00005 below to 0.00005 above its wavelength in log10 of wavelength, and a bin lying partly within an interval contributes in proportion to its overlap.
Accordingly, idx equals 12.09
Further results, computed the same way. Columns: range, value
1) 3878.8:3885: 22.77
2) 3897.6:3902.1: 14.58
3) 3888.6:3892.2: 13.6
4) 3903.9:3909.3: 19.75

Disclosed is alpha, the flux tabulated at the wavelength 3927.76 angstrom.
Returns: 13.25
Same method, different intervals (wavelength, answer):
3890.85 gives 13.56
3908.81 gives 19.75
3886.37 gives 10.2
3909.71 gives 17.74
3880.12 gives 20.41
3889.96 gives 12.72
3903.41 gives 7.42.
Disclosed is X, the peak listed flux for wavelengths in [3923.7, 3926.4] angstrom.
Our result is 18.8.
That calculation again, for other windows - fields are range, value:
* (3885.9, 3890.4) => 12.72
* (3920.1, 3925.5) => 19.14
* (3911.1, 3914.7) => 19.13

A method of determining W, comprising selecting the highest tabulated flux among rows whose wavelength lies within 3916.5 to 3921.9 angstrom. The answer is 19.81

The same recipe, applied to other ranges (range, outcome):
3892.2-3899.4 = 18.74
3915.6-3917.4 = 8.345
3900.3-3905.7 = 16.19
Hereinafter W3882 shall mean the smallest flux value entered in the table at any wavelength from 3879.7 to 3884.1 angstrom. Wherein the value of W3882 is 18.48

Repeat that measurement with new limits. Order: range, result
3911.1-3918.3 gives 5.943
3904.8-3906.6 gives 16.19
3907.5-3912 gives 17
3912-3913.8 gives 18.04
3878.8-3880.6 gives 19.02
